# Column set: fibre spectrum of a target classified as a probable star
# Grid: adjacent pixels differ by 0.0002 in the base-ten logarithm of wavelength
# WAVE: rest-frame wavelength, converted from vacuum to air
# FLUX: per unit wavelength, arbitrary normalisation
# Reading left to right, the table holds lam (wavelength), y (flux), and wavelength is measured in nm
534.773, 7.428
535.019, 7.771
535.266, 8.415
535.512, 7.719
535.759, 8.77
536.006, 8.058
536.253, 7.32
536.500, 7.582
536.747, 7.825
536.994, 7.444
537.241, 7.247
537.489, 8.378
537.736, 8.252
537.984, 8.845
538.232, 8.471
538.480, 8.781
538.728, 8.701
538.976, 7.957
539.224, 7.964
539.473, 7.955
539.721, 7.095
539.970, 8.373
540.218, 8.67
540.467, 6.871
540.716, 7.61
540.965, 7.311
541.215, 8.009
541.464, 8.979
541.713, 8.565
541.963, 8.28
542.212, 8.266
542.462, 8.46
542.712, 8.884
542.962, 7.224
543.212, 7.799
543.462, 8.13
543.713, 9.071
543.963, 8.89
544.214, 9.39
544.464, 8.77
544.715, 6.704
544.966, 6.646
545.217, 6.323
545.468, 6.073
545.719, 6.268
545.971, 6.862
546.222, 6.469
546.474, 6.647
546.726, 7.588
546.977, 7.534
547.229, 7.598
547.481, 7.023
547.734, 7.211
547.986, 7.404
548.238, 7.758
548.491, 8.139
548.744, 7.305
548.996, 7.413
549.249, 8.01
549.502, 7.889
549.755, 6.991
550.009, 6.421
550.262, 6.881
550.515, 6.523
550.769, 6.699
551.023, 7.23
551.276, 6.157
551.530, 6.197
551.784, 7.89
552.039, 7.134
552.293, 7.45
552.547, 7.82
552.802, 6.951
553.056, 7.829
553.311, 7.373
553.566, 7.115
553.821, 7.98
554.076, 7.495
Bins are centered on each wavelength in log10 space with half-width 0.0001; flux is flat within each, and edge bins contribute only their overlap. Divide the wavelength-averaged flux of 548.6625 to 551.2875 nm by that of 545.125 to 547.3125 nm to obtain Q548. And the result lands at 1.04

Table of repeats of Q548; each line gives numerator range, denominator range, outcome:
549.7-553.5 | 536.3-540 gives 0.88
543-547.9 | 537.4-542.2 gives 0.91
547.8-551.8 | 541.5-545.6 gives 0.90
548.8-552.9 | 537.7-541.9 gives 0.87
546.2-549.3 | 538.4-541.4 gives 0.93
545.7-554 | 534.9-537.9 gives 0.91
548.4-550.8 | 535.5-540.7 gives 0.90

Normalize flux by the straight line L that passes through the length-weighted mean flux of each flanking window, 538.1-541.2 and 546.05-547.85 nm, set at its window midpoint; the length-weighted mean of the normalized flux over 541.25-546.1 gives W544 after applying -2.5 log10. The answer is -0.05 mag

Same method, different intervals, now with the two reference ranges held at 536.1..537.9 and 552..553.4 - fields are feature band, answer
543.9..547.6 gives 0.053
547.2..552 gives 0.048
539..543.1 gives -0.049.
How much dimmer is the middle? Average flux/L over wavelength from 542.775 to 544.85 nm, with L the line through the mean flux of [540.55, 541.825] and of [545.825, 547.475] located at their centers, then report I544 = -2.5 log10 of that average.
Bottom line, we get -0.09 mag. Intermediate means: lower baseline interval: 8.05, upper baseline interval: 7.1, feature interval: 8.26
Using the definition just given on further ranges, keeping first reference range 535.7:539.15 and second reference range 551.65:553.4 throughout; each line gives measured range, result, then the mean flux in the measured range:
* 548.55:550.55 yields 0.05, 7.24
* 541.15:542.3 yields -0.07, 8.45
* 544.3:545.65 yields 0.12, 6.95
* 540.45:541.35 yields 0.06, 7.53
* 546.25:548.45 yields 0.05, 7.34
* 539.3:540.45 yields 0.01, 7.91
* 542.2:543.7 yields -0.04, 8.18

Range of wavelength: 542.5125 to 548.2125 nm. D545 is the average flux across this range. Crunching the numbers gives 7.49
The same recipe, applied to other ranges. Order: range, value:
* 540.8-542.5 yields 8.24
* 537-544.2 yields 8.19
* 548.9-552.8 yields 7.11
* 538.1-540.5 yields 8.13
